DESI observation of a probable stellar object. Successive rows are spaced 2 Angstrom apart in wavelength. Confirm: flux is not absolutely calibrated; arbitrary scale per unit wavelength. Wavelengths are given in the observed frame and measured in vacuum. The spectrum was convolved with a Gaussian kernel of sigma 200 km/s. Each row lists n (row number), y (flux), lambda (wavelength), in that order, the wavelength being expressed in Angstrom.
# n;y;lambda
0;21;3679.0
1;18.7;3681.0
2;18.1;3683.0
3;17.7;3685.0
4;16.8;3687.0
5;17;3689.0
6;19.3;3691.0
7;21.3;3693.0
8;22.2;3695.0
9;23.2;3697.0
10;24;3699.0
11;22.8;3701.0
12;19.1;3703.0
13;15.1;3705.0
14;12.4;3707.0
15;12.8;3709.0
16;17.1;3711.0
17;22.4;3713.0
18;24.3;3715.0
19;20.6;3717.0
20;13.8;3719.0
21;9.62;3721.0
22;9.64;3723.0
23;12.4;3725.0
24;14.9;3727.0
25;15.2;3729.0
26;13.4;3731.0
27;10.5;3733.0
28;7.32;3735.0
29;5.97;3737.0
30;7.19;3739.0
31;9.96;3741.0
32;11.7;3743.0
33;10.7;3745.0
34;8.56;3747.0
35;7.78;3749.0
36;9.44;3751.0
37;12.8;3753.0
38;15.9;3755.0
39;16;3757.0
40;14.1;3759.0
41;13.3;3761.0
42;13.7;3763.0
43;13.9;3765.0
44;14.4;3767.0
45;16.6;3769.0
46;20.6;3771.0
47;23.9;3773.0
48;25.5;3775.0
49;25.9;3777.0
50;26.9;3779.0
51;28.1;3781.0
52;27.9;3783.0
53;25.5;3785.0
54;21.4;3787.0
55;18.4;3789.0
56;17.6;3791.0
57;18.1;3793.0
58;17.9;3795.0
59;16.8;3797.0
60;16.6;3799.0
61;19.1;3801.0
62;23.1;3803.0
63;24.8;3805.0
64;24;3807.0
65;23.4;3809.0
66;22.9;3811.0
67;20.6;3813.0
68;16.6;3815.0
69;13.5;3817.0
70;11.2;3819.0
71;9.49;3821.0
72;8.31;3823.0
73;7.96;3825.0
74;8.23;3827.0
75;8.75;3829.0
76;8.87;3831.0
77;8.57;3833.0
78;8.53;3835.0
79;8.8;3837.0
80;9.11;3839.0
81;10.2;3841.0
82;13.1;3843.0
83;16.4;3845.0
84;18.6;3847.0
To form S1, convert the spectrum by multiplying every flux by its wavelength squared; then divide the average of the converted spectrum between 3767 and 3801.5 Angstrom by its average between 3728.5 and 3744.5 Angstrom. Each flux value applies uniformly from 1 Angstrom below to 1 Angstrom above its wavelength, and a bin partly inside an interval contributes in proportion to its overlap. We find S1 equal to 2.2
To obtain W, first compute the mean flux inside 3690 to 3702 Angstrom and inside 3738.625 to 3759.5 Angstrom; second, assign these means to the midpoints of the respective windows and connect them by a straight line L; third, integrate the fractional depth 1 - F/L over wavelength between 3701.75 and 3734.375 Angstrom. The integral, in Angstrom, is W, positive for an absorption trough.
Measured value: 4.6 Angstrom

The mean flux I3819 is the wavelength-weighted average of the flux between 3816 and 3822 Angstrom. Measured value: 11.4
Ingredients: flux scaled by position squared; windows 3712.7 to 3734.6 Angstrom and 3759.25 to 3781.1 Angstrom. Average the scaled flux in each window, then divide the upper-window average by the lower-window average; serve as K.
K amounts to 1.4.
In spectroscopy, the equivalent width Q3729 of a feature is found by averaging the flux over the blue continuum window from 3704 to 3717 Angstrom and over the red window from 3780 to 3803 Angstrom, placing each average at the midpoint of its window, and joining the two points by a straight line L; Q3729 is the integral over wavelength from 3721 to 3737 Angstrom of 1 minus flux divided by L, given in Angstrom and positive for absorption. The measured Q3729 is 6.0 Angstrom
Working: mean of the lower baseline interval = 17.6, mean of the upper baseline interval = 20.8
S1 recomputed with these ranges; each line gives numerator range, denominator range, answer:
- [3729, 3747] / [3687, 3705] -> 0.49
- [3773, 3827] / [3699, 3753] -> 1.51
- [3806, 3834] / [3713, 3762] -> 1.15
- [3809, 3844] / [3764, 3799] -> 0.57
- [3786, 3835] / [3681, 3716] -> 0.88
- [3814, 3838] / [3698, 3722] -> 0.59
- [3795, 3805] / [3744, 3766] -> 1.60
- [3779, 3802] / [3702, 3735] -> 1.45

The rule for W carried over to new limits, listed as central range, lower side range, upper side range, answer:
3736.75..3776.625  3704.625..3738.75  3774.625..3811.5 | 9.5 Angstrom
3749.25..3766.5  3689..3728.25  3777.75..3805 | 5.7 Angstrom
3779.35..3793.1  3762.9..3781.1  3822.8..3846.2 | -3.3 Angstrom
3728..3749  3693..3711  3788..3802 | 9.7 Angstrom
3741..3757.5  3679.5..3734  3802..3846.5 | 4.8 Angstrom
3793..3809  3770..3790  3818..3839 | -2.8 Angstrom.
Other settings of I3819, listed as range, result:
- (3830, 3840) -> 8.78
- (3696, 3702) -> 23.3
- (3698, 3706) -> 20.2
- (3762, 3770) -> 14.7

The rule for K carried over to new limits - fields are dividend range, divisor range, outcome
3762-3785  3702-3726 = 1.43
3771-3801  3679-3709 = 1.22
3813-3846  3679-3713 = 0.62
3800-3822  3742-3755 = 1.85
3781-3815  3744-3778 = 1.39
